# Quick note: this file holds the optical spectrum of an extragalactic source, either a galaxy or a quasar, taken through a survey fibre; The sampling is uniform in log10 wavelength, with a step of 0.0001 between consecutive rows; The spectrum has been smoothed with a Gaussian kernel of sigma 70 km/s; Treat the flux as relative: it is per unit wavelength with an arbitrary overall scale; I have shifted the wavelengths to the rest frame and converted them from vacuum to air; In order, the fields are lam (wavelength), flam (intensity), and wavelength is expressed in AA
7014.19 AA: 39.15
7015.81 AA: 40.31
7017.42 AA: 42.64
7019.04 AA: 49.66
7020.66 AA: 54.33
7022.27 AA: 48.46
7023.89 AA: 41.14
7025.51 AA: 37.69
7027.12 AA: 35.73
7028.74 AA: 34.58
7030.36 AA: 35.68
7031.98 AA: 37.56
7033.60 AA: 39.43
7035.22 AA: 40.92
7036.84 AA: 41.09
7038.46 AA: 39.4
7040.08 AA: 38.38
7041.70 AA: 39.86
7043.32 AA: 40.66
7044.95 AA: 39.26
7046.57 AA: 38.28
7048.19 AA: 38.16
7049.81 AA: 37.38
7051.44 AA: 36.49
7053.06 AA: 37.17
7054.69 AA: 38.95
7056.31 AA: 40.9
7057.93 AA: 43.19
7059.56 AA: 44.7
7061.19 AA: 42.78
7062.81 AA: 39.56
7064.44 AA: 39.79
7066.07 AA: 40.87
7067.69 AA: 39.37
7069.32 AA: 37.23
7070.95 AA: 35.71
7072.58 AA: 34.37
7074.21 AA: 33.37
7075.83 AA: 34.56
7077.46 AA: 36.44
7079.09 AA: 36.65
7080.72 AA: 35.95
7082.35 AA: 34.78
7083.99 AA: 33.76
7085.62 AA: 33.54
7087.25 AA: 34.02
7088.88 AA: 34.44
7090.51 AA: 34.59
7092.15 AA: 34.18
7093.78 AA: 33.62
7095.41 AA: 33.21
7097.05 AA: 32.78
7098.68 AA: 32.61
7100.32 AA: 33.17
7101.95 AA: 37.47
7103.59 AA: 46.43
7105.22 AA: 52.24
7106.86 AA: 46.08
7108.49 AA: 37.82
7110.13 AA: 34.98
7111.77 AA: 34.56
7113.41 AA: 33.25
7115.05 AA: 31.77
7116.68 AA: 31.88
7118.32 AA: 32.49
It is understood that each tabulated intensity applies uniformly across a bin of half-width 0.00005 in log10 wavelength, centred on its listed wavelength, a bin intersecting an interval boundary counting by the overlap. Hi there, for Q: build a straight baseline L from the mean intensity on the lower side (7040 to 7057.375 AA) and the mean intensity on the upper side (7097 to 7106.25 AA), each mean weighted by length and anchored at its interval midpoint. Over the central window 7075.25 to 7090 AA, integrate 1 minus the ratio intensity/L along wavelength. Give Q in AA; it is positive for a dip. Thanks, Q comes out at 1.7 AA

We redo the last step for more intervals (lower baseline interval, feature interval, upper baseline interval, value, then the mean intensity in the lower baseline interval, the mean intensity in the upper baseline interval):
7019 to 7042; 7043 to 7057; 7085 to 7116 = 0.35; 40.7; 36.4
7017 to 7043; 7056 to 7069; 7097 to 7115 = -0.46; 41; 38.3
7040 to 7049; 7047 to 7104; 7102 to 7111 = 5.73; 39.2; 42.9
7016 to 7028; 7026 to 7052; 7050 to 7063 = 2.38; 44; 40.4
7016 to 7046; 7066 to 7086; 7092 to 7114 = 1.54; 40.9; 37.5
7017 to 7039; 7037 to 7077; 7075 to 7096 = -0.91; 41.3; 34.6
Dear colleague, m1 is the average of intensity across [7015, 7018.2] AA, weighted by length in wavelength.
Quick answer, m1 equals 41.5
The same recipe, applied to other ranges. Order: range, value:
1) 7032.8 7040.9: 39.9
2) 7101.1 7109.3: 44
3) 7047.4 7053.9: 37.3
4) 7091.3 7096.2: 33.7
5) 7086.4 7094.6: 34.2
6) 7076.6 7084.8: 35.5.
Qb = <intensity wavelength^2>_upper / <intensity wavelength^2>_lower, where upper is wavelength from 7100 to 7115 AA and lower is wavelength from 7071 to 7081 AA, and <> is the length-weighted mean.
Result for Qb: 1.1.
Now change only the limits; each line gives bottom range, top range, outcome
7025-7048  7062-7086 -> 0.96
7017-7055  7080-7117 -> 0.91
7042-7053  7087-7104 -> 0.92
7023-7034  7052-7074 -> 1.06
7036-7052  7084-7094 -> 0.89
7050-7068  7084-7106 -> 0.91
